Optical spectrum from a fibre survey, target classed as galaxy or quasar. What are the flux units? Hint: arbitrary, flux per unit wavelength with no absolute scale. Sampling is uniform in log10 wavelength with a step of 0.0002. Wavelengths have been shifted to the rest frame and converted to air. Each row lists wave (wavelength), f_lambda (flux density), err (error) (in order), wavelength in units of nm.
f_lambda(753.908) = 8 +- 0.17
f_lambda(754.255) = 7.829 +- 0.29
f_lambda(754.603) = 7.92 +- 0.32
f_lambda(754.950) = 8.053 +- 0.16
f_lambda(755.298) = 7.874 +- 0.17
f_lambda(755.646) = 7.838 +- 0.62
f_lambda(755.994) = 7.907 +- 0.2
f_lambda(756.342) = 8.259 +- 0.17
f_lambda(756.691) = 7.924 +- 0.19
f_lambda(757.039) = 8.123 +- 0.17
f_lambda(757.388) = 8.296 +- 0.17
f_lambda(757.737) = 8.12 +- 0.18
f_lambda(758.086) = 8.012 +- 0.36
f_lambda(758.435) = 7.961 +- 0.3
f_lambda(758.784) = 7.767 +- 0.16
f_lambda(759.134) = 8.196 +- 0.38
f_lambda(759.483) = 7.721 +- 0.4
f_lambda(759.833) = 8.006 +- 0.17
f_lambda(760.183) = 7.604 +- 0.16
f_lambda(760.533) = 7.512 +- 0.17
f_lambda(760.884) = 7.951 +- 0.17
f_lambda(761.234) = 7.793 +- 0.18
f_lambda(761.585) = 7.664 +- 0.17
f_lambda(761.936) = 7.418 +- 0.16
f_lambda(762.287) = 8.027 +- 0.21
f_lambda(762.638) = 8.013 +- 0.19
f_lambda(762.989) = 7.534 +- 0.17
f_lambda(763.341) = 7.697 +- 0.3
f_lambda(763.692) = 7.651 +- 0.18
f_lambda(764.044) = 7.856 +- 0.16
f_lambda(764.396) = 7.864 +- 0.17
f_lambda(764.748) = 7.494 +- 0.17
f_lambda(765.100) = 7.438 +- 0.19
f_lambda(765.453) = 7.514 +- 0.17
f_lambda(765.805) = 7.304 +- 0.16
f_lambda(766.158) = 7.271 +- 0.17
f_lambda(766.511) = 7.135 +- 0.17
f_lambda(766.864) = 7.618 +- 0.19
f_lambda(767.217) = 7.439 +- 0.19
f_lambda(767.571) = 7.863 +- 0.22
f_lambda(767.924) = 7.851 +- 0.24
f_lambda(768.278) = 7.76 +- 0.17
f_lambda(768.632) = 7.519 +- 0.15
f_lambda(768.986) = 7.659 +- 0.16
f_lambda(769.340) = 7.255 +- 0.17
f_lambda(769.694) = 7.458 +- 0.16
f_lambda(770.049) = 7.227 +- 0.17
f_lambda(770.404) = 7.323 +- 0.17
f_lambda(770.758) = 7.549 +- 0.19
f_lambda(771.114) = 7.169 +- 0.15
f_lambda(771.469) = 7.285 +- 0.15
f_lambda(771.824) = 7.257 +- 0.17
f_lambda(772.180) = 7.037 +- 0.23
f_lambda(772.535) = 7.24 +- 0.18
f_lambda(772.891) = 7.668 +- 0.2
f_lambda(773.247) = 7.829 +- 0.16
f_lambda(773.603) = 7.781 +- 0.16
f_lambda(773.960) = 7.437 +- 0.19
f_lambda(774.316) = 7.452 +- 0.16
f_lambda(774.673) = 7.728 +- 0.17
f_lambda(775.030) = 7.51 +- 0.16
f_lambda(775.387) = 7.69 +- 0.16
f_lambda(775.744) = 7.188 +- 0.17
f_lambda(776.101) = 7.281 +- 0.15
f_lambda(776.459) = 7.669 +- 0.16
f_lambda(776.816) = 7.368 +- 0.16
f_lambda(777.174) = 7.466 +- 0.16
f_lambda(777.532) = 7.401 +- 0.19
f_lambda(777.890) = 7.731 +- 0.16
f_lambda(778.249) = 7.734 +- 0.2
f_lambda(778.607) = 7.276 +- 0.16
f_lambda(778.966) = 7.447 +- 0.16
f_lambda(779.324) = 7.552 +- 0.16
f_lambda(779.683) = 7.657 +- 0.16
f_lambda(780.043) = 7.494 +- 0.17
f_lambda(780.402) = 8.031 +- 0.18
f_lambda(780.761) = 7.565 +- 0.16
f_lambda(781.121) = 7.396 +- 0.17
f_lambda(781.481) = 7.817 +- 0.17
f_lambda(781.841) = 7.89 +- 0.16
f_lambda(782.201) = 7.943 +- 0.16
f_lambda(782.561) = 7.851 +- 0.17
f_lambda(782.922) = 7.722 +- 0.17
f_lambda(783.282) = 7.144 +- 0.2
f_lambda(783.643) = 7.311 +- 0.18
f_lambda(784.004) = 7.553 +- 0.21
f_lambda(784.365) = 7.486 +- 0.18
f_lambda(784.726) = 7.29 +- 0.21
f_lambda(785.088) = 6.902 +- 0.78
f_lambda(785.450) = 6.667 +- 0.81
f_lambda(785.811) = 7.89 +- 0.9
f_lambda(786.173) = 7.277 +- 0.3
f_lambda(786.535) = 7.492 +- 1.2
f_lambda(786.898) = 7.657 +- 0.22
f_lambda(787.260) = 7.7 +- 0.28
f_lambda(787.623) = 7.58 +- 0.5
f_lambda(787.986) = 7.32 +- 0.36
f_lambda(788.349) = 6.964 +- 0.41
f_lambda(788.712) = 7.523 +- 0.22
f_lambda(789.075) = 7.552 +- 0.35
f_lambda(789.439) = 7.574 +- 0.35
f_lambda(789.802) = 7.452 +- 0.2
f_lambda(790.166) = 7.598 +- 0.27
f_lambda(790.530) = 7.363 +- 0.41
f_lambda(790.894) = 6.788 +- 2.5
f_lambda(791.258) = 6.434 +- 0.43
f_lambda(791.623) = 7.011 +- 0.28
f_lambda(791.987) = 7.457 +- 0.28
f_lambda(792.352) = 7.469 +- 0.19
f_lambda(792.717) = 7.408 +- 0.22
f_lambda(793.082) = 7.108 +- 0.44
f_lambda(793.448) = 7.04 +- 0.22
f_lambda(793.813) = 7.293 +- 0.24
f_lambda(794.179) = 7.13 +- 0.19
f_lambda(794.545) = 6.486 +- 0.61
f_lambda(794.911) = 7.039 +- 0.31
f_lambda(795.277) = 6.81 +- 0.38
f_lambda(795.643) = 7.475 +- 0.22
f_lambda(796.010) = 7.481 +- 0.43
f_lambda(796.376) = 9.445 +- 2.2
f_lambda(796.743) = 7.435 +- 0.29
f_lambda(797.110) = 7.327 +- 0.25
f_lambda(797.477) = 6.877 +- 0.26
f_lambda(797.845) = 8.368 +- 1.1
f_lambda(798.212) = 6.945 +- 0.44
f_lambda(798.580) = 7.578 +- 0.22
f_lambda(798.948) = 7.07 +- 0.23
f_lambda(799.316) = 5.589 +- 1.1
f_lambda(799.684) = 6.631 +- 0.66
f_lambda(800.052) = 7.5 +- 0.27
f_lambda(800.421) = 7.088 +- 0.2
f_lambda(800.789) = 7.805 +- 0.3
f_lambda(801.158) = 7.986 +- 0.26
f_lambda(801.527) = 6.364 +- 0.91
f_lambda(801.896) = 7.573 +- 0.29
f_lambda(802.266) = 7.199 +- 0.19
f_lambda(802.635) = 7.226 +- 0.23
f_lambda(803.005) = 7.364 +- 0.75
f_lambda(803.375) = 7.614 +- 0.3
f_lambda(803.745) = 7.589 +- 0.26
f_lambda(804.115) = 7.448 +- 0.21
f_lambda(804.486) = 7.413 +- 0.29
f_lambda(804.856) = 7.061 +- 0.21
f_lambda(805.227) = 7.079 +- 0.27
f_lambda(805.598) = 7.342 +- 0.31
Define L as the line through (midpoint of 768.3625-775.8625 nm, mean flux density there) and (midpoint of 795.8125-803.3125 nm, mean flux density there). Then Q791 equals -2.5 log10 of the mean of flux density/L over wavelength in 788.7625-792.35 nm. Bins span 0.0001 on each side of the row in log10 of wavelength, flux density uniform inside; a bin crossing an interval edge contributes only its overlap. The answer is 0.02 mag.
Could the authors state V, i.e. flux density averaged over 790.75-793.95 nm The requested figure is 7.11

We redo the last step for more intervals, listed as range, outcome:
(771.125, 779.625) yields 7.48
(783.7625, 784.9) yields 7.44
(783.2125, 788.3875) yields 7.36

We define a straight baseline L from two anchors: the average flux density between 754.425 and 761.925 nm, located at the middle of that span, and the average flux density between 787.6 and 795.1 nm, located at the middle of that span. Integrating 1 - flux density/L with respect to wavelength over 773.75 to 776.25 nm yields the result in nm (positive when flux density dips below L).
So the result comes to 0.03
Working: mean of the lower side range 7.92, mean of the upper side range 7.21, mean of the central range 7.47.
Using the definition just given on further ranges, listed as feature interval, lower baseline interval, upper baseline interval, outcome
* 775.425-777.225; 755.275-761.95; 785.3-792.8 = 0.04 nm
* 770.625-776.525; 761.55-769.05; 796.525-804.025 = 0.06 nm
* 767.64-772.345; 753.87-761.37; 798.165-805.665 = 0.19 nm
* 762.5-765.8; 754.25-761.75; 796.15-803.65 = 0.08 nm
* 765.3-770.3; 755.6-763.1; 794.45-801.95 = 0.18 nm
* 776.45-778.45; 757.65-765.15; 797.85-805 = 0.01 nm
